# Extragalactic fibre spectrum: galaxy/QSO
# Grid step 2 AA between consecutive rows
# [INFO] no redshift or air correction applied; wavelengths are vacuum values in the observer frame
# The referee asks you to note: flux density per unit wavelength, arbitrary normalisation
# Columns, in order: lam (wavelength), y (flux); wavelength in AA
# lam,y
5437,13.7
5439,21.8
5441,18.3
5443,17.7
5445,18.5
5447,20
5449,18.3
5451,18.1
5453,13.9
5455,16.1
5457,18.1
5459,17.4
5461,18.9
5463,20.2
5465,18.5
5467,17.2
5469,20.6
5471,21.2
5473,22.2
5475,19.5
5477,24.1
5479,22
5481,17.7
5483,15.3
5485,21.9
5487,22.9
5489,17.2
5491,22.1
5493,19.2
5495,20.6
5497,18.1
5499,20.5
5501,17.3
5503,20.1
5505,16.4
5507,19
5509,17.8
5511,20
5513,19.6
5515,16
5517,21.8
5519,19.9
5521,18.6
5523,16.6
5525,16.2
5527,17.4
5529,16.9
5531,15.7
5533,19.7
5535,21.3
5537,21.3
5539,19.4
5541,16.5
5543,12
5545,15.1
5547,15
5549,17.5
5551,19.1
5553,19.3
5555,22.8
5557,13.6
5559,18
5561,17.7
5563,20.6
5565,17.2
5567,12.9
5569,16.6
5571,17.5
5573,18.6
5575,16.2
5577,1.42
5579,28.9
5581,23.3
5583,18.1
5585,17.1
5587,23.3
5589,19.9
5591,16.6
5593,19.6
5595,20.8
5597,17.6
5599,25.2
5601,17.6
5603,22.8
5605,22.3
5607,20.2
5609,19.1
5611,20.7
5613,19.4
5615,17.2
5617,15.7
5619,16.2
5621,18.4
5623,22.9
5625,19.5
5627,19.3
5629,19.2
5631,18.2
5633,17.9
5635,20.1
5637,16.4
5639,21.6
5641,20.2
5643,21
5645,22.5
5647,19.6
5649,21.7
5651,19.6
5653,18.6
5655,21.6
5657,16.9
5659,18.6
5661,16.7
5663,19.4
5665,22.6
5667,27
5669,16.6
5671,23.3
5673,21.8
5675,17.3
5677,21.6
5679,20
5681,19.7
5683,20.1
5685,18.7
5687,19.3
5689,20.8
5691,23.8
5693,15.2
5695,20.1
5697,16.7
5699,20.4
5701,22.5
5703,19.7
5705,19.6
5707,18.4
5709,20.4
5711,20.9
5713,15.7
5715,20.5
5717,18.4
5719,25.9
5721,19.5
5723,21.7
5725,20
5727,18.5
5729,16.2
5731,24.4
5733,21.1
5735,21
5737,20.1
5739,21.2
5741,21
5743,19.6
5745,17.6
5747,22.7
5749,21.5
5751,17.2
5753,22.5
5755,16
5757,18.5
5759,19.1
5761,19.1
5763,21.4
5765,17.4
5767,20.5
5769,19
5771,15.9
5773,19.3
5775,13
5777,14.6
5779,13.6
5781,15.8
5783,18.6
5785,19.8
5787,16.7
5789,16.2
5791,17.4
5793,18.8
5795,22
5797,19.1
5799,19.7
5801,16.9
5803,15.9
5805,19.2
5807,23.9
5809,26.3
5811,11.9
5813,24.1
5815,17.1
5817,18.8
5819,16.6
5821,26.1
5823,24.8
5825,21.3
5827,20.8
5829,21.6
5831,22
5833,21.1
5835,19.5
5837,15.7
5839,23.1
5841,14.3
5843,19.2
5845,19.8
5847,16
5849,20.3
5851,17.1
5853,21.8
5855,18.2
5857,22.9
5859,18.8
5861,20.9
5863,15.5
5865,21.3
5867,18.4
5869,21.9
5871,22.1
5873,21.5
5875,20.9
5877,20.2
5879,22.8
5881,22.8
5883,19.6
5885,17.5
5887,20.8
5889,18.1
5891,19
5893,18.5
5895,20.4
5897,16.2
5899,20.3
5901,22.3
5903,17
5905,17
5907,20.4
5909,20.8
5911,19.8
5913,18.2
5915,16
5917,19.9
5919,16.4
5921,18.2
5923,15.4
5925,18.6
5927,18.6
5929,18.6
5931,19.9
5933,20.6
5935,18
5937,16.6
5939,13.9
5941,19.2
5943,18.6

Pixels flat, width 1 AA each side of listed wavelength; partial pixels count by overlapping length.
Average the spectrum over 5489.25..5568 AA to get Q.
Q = 18.2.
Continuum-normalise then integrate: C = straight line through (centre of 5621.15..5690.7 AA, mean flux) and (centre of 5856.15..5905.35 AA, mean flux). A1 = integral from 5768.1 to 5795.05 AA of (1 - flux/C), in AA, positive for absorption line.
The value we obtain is 3.97 AA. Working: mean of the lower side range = 20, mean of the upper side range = 19.9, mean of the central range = 17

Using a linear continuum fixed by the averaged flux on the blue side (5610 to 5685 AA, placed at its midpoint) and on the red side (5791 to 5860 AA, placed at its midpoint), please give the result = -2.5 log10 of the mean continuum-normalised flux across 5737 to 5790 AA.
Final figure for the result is 0.08 mag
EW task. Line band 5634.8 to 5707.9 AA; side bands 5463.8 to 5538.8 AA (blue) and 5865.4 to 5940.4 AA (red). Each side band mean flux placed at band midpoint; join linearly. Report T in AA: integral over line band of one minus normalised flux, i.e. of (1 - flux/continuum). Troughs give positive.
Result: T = -3.0 AA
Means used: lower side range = 19.3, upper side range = 19.1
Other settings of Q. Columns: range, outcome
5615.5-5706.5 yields 19.7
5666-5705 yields 20.2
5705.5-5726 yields 20.1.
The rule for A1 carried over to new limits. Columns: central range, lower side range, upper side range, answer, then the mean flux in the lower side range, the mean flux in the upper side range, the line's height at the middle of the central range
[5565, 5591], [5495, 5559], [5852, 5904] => 0.9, 18.1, 20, 18.4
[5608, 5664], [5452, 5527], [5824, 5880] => 0.5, 19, 20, 19.4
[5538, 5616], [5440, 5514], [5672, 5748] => 4.5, 19.1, 20.1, 19.5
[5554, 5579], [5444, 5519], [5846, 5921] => 3.4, 19.2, 19.5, 19.2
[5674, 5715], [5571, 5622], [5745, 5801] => -2.1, 19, 18.3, 18.6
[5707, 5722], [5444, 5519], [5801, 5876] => -0.3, 19.2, 20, 19.7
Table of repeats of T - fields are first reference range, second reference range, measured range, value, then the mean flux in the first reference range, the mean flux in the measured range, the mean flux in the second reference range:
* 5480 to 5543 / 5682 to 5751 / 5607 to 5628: 0.53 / 18.7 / 18.9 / 20.1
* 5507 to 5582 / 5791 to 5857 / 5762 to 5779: 1.76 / 17.8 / 17.4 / 19.8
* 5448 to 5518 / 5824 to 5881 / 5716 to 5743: -1.27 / 19.1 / 20.7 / 20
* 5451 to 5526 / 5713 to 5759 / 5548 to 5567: 1.18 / 19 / 18.1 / 20.1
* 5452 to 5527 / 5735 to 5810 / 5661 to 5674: -1.69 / 19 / 21.4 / 18.9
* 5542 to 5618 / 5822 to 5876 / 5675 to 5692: -1.19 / 18.3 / 20.3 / 20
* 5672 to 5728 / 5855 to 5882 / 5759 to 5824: 5.07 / 19.9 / 18.7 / 20.7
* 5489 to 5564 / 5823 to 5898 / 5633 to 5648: -0.95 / 18.3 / 20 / 19.8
